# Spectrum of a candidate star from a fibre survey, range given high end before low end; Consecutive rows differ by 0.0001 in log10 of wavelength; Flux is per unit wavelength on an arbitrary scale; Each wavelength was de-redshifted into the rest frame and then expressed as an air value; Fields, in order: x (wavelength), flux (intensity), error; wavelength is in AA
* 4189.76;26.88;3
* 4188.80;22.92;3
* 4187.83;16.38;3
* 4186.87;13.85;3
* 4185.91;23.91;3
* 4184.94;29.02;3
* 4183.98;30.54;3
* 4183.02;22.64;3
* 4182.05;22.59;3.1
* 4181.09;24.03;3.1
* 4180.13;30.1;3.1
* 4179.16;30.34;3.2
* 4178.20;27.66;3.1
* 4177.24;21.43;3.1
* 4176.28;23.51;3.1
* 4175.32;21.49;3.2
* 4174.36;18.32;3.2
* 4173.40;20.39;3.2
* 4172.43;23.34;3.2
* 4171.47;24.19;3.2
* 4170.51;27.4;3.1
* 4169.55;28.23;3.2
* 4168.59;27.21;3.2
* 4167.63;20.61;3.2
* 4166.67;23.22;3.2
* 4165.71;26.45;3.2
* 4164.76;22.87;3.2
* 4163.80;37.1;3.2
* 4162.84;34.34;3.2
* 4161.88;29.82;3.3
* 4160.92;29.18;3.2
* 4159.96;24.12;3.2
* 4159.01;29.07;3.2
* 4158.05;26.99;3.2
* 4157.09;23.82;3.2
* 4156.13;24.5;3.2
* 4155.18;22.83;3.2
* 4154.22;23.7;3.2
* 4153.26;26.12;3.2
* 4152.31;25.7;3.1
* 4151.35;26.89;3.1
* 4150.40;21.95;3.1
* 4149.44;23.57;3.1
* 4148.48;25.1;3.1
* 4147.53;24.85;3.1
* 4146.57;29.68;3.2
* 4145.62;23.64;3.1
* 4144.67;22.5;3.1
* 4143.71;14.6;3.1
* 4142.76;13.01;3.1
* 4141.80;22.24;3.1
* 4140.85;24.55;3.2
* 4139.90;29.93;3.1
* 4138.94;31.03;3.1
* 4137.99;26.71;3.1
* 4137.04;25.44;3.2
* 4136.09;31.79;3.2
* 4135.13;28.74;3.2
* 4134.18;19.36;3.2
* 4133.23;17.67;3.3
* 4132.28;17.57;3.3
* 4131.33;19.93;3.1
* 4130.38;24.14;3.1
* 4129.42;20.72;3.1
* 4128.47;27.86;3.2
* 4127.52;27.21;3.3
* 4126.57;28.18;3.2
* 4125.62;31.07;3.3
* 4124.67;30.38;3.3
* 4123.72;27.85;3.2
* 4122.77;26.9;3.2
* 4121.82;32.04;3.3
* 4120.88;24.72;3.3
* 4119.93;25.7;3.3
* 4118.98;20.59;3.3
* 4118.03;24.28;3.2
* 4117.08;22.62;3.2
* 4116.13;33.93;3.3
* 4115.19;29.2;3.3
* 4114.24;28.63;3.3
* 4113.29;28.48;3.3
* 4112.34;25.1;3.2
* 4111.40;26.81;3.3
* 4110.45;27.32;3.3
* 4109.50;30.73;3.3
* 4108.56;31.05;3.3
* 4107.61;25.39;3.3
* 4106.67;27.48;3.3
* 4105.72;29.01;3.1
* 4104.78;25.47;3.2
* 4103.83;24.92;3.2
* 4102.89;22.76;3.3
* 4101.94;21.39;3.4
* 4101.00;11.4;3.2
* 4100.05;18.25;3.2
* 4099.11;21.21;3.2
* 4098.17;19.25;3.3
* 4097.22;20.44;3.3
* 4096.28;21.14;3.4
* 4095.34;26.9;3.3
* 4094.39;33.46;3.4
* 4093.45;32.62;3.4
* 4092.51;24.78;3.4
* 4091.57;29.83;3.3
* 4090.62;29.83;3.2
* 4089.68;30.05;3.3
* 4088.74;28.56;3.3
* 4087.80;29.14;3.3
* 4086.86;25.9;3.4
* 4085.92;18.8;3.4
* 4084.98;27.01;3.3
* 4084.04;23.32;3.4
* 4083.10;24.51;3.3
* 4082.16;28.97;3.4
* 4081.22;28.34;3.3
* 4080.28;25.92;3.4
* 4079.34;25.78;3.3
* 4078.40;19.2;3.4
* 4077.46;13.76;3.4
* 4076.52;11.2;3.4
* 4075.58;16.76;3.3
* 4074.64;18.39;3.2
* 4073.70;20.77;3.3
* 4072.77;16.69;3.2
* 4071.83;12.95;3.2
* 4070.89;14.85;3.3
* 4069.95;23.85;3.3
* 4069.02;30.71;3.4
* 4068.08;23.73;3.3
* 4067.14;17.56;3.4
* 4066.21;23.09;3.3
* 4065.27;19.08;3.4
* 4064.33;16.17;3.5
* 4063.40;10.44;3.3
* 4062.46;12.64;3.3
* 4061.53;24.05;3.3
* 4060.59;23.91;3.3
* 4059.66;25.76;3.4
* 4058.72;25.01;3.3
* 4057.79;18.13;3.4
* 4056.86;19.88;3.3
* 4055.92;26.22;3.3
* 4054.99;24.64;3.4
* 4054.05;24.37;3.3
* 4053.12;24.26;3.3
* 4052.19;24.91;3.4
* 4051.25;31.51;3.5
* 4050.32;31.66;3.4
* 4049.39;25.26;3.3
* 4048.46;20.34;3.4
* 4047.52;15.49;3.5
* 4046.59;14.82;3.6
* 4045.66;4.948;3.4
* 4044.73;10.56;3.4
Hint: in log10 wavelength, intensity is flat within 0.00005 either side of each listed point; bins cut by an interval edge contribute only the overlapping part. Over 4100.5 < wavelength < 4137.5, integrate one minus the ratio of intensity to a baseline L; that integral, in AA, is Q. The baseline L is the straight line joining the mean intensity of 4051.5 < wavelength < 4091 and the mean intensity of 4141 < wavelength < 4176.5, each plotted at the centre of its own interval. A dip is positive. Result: -3.5 AA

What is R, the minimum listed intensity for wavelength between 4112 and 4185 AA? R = 13.01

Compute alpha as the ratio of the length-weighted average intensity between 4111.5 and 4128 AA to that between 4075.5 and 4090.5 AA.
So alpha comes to 1.15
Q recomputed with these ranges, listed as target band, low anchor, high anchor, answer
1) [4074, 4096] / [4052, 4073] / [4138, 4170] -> -2.70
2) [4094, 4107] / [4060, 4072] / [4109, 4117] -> 1.58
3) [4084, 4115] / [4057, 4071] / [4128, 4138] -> -5.00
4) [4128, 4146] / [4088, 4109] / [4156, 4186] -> 1.68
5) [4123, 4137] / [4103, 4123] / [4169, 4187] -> 0.65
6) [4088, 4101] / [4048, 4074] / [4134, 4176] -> -1.34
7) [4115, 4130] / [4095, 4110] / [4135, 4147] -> -1.76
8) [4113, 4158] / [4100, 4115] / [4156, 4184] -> 0.86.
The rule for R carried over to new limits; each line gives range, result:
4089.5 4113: 11.4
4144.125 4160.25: 21.95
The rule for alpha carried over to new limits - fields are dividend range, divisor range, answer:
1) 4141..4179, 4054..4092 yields 1.12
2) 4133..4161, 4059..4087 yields 1.19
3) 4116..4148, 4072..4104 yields 1.08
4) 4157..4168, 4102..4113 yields 1.03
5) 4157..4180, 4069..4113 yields 1.09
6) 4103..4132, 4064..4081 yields 1.37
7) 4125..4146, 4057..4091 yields 1.10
